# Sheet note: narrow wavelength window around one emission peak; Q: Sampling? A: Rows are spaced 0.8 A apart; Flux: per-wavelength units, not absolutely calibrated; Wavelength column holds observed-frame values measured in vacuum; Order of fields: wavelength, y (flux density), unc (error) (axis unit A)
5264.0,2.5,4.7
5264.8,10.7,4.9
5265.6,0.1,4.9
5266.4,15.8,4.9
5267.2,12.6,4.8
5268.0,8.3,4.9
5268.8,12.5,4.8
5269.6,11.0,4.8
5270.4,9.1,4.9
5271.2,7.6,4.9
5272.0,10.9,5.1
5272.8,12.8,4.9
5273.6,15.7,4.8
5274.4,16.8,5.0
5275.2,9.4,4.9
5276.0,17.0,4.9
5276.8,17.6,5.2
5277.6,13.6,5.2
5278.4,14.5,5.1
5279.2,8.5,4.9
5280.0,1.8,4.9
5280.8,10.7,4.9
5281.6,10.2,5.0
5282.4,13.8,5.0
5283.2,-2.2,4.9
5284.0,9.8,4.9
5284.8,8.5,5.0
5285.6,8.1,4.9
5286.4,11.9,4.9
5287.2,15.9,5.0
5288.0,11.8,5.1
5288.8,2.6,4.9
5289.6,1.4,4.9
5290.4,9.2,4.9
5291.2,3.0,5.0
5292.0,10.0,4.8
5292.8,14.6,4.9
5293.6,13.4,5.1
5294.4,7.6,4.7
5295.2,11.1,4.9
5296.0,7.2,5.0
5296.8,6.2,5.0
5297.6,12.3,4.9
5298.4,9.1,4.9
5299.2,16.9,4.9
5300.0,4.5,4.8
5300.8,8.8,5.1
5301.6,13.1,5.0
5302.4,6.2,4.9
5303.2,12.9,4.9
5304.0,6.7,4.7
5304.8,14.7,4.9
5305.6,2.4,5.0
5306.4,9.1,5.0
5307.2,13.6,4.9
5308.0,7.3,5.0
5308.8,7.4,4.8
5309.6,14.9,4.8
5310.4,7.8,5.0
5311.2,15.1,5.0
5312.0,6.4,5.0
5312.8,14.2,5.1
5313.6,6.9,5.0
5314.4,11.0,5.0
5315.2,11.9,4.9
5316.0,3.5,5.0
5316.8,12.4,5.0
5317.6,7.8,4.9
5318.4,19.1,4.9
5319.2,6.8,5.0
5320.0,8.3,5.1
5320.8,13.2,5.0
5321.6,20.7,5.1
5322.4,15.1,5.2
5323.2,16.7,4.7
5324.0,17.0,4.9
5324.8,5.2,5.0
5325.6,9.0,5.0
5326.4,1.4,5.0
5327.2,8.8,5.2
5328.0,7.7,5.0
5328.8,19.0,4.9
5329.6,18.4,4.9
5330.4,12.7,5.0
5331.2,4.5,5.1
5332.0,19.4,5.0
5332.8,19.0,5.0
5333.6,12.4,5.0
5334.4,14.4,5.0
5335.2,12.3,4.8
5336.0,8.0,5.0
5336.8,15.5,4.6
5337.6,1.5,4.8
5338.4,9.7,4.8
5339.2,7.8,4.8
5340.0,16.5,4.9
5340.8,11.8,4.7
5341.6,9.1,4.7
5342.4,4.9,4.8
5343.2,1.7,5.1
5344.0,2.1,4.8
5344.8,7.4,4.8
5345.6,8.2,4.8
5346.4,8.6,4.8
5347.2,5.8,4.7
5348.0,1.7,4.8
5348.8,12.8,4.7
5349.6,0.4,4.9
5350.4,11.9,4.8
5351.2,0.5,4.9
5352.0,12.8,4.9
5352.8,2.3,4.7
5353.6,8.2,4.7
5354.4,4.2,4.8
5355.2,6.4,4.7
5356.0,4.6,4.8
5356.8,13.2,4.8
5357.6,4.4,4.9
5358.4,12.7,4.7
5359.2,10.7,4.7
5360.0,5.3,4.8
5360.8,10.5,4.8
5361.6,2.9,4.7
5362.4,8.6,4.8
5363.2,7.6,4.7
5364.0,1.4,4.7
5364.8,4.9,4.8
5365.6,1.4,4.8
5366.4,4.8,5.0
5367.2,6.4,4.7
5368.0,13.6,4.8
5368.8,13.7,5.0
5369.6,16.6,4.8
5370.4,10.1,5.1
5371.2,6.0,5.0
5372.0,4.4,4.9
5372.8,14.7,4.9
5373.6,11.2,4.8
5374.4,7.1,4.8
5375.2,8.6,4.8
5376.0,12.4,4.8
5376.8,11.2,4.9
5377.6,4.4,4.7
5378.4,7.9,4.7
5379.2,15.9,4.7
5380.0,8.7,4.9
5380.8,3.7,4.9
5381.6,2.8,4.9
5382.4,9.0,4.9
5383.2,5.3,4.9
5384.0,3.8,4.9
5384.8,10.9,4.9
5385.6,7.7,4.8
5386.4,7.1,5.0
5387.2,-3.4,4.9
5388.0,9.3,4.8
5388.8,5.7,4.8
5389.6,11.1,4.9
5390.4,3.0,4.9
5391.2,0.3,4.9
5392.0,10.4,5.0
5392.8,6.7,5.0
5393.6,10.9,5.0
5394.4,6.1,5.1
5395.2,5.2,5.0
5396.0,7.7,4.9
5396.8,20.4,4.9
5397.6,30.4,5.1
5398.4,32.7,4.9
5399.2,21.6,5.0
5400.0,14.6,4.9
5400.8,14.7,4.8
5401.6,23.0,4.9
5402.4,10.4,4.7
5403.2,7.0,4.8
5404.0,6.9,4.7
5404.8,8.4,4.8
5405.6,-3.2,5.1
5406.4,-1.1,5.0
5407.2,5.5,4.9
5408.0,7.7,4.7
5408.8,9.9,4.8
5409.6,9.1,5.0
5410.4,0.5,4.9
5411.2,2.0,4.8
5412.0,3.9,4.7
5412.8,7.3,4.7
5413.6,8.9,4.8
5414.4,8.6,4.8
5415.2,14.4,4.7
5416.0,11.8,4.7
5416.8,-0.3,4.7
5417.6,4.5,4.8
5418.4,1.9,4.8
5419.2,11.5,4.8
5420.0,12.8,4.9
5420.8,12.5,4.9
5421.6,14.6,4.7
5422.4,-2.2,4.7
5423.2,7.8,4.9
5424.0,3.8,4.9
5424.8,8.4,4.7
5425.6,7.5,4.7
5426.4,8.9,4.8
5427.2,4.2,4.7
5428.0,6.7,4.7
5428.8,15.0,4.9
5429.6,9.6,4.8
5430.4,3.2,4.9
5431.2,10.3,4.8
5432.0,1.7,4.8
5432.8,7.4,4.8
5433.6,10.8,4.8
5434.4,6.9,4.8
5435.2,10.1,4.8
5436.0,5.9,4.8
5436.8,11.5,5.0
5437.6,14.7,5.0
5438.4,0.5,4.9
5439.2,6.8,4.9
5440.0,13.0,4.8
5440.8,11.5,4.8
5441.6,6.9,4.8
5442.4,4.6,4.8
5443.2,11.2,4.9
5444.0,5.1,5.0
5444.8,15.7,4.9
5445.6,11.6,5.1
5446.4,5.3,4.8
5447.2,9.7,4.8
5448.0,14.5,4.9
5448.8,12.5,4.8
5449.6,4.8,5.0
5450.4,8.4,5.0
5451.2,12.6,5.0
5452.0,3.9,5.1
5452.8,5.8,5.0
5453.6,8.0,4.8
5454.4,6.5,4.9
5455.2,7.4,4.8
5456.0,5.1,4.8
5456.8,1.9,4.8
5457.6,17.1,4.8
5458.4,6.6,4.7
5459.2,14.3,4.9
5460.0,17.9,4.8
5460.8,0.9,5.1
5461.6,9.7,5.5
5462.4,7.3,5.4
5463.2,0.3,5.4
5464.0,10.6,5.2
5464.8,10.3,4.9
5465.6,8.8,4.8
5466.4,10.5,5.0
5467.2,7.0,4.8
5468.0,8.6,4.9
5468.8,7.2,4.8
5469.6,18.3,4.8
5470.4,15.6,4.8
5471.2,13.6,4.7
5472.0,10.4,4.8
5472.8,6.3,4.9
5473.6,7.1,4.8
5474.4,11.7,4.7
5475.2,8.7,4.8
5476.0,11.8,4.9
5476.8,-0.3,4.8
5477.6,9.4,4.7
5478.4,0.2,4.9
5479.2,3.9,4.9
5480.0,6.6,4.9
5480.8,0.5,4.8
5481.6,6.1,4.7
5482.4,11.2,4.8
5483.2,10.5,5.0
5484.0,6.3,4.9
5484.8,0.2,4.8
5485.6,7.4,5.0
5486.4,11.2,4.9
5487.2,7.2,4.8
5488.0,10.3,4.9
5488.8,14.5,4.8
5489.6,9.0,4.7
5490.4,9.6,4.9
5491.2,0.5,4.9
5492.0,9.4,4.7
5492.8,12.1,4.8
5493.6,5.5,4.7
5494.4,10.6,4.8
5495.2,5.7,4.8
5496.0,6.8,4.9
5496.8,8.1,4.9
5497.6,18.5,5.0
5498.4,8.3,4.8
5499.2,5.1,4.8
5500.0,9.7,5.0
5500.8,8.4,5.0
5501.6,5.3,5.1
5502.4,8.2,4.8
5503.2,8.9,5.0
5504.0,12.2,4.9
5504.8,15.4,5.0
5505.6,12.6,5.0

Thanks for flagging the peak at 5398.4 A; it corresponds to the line H-gamma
